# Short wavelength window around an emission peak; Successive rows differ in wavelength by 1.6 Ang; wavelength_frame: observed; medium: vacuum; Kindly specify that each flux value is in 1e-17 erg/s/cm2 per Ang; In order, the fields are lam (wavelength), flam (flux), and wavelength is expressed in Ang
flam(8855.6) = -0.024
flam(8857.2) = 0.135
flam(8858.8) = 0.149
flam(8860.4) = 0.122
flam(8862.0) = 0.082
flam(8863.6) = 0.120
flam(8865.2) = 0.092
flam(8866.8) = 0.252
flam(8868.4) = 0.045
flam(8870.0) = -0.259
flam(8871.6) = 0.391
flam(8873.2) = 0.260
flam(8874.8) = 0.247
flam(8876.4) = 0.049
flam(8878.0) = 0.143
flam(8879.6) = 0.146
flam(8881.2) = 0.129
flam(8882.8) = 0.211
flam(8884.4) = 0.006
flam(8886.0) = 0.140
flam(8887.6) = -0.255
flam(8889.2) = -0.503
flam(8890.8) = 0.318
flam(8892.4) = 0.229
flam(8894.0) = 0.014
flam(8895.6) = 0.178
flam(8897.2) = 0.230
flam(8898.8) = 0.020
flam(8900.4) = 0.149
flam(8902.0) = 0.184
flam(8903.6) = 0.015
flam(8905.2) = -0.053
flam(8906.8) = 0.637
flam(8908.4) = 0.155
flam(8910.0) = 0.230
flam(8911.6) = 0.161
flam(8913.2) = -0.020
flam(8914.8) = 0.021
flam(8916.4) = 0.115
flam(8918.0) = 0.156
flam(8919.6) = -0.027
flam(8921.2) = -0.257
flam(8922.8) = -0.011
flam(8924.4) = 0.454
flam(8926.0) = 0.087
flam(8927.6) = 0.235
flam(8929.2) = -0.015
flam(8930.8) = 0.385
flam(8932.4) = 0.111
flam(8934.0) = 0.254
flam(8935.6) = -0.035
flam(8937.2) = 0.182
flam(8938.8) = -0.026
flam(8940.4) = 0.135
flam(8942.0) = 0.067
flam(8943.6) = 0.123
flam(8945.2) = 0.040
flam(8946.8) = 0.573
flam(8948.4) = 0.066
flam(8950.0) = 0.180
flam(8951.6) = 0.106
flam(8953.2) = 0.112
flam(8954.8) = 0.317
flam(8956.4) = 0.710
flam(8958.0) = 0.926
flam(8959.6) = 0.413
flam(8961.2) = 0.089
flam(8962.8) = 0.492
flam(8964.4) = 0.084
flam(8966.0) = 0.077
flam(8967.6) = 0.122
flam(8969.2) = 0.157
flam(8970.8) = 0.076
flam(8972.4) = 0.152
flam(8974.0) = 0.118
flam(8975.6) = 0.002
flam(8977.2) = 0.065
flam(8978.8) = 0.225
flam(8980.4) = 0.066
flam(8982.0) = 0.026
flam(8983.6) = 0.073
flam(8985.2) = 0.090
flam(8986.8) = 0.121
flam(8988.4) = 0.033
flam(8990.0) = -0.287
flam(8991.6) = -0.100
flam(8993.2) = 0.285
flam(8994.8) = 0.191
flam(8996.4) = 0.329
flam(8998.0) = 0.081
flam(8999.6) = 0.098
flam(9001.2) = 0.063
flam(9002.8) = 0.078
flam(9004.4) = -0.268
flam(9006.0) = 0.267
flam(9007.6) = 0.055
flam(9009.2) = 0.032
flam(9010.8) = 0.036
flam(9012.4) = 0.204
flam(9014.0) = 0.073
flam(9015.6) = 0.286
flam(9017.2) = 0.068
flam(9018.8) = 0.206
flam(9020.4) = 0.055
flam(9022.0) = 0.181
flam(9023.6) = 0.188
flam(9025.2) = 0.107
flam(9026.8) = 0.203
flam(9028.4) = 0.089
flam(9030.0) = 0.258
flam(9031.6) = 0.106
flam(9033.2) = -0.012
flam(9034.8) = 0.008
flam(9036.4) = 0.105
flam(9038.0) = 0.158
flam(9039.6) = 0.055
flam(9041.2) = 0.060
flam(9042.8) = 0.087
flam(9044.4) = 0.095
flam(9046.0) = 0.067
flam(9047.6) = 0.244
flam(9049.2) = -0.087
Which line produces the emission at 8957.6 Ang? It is H-beta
